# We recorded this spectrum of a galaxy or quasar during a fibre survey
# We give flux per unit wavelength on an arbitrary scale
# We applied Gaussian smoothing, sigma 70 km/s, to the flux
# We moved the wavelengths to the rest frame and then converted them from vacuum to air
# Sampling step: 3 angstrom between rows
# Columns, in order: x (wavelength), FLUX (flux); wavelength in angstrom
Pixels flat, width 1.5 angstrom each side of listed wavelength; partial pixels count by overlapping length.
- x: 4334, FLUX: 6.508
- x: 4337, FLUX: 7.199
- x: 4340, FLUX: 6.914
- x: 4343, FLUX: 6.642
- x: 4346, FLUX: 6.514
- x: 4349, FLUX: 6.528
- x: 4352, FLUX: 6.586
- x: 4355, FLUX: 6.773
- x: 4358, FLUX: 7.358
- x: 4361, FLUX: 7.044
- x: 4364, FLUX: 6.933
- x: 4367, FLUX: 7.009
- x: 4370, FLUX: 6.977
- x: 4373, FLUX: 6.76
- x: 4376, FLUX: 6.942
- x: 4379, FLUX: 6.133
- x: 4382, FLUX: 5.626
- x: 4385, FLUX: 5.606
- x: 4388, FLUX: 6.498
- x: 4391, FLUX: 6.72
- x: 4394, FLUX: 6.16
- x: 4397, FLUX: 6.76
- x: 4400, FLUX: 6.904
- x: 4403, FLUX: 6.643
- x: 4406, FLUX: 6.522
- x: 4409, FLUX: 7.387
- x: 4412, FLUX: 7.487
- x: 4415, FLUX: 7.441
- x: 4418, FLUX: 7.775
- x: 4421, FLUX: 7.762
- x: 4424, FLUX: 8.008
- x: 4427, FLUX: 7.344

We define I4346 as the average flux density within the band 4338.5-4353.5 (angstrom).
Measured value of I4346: 6.64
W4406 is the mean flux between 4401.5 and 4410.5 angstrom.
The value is 6.85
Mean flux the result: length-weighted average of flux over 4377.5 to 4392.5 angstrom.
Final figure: 6.12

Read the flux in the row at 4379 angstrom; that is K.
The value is 6.133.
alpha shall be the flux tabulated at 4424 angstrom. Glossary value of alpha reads 8.008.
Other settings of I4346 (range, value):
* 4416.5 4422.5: 7.77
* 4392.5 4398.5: 6.46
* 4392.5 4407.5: 6.6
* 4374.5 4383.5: 6.23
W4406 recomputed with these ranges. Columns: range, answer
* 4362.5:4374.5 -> 6.92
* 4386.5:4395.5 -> 6.46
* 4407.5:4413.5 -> 7.44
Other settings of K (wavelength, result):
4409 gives 7.387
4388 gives 6.498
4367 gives 7.009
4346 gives 6.514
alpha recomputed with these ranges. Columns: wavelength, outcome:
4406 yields 6.522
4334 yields 6.508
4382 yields 5.626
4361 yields 7.044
